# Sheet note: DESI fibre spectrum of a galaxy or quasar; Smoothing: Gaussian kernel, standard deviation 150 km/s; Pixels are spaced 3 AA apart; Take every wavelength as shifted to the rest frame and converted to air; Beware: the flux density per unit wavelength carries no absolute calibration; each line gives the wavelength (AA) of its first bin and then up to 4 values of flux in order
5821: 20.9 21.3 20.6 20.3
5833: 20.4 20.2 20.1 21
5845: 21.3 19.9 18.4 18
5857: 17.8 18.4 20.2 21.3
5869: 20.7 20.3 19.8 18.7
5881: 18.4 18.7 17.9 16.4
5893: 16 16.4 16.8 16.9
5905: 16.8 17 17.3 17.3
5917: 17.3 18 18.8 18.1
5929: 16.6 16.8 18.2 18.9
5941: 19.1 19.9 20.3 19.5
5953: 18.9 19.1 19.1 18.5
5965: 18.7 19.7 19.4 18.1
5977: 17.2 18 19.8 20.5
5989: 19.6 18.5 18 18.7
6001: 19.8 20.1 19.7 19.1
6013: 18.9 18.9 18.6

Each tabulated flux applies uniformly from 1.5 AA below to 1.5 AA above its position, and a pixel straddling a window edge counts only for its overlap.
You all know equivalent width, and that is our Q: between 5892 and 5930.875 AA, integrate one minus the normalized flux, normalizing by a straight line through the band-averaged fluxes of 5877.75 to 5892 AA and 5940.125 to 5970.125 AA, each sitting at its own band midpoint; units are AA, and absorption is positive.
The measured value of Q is 2.6 AA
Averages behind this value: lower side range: 17.9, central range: 17.2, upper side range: 19.3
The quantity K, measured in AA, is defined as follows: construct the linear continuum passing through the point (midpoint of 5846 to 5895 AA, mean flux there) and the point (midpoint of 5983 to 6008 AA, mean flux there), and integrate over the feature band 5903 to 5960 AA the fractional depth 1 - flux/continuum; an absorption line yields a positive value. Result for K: 2.5 AA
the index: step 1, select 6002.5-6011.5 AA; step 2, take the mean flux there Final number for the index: 19.6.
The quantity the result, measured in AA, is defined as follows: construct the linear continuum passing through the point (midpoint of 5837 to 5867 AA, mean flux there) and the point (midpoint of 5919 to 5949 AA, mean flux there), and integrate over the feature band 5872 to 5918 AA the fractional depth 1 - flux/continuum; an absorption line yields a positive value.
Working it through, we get 3.6 AA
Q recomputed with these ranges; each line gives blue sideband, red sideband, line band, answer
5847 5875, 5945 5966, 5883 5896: 1.5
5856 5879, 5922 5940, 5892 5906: 1.7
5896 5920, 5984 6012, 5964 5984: 0.1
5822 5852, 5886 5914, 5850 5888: -1.2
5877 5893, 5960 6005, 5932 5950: -0.6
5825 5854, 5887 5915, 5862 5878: -1.6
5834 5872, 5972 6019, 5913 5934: 2.0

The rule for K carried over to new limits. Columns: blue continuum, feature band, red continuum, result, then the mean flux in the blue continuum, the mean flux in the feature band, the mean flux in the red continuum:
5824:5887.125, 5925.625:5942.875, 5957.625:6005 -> 1.1 AA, 19.7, 18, 19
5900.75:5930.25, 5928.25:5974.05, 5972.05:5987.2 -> -1.8 AA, 17.4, 18.9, 18.7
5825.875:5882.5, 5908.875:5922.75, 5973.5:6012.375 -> 1.3 AA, 19.8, 17.6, 19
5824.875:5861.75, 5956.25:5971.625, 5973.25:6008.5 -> 0.1 AA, 19.7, 19.1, 19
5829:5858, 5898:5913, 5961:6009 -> 1.9 AA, 19.8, 17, 19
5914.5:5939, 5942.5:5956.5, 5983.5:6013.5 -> -1.0 AA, 17.8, 19.6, 19.3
